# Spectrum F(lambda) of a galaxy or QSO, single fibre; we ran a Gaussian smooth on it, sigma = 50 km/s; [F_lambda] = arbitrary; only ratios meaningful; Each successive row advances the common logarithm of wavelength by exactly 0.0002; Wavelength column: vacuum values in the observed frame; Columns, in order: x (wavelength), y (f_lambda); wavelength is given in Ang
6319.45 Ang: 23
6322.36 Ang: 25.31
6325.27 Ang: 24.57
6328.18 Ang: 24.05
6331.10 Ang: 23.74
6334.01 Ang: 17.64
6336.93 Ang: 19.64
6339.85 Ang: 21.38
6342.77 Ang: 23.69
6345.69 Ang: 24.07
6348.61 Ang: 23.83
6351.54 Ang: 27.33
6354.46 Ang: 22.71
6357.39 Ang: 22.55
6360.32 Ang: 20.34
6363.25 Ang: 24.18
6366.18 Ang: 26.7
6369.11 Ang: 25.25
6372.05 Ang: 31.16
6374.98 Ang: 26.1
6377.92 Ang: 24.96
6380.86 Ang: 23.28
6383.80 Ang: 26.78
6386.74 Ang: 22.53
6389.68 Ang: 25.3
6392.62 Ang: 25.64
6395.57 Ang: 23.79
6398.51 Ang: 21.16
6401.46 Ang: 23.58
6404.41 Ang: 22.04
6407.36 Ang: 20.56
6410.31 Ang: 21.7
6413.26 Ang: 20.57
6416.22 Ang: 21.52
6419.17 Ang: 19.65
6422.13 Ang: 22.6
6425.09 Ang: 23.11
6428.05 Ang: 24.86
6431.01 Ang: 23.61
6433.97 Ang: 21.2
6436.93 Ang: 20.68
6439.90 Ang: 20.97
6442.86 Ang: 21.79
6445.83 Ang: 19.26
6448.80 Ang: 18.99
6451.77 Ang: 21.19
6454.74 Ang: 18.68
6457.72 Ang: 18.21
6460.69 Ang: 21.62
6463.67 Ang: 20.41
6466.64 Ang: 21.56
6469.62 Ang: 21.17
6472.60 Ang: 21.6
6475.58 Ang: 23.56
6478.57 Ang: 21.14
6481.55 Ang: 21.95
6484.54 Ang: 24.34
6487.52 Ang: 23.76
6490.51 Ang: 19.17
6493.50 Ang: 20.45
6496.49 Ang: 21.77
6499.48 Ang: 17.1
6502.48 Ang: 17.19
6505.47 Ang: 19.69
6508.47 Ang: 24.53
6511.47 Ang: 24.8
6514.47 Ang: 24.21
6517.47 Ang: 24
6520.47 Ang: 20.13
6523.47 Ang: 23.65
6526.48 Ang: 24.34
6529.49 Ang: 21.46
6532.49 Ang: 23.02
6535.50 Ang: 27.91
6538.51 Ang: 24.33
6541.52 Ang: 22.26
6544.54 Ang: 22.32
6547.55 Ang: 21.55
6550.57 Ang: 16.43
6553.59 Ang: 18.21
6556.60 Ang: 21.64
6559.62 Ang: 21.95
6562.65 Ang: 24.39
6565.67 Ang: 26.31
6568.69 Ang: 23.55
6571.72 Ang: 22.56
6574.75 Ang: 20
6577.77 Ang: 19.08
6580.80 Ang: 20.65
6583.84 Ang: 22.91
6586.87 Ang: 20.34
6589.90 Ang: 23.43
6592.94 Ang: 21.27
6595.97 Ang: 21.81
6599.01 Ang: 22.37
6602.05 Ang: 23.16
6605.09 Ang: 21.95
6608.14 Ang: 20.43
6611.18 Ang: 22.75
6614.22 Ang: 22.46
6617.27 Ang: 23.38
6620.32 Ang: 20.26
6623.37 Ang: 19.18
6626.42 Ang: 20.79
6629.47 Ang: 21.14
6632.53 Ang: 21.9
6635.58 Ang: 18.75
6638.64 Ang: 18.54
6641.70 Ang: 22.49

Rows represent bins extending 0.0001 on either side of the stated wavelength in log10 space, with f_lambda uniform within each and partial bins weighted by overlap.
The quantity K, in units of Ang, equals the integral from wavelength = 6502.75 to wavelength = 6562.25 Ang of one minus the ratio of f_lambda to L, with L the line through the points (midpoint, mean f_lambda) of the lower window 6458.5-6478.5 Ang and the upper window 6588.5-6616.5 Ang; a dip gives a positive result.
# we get -1.5 Ang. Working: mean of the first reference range 21.5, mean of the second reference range 22.2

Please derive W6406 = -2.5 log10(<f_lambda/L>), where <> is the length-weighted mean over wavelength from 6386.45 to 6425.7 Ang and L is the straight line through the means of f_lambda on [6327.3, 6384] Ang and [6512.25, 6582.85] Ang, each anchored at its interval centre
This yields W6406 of 0.05 mag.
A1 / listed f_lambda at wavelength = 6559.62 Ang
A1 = 21.95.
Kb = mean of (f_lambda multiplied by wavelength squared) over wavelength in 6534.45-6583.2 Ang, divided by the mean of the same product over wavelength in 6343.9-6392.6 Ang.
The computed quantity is 0.94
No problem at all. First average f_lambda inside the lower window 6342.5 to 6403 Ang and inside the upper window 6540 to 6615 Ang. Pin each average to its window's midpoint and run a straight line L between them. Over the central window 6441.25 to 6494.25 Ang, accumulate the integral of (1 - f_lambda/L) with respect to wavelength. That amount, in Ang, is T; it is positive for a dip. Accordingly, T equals 4.96 Ang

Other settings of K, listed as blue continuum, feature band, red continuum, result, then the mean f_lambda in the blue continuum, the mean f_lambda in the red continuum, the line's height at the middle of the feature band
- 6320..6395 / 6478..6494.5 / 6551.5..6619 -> 0.7 Ang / 24.1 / 22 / 22.9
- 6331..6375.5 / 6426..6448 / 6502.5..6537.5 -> 1.6 Ang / 23.7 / 23.2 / 23.5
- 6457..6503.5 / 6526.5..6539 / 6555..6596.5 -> -1.5 Ang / 21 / 22.1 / 21.6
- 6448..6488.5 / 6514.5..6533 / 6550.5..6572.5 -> -0.9 Ang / 21.3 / 22.2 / 21.9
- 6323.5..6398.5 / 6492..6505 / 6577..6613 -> 2.0 Ang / 24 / 21.7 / 22.7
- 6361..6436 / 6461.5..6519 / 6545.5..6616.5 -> 2.4 Ang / 23.6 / 21.7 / 22.7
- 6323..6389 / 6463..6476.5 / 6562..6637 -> 0.8 Ang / 24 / 21.8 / 22.9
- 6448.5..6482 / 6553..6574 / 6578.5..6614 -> -1.1 Ang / 20.9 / 21.9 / 21.6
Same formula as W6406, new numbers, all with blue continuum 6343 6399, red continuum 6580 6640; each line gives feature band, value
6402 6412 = 0.12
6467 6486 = 0.05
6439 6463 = 0.17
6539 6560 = 0.08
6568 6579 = 0.04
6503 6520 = -0.01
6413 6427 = 0.11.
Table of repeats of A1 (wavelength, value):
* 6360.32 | 20.34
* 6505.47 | 19.69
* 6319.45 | 23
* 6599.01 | 22.37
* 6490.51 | 19.17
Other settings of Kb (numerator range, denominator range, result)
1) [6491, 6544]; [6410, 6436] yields 1.04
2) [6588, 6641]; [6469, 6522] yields 1.02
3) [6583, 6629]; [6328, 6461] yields 1.02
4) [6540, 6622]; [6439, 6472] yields 1.11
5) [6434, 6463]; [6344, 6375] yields 0.84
